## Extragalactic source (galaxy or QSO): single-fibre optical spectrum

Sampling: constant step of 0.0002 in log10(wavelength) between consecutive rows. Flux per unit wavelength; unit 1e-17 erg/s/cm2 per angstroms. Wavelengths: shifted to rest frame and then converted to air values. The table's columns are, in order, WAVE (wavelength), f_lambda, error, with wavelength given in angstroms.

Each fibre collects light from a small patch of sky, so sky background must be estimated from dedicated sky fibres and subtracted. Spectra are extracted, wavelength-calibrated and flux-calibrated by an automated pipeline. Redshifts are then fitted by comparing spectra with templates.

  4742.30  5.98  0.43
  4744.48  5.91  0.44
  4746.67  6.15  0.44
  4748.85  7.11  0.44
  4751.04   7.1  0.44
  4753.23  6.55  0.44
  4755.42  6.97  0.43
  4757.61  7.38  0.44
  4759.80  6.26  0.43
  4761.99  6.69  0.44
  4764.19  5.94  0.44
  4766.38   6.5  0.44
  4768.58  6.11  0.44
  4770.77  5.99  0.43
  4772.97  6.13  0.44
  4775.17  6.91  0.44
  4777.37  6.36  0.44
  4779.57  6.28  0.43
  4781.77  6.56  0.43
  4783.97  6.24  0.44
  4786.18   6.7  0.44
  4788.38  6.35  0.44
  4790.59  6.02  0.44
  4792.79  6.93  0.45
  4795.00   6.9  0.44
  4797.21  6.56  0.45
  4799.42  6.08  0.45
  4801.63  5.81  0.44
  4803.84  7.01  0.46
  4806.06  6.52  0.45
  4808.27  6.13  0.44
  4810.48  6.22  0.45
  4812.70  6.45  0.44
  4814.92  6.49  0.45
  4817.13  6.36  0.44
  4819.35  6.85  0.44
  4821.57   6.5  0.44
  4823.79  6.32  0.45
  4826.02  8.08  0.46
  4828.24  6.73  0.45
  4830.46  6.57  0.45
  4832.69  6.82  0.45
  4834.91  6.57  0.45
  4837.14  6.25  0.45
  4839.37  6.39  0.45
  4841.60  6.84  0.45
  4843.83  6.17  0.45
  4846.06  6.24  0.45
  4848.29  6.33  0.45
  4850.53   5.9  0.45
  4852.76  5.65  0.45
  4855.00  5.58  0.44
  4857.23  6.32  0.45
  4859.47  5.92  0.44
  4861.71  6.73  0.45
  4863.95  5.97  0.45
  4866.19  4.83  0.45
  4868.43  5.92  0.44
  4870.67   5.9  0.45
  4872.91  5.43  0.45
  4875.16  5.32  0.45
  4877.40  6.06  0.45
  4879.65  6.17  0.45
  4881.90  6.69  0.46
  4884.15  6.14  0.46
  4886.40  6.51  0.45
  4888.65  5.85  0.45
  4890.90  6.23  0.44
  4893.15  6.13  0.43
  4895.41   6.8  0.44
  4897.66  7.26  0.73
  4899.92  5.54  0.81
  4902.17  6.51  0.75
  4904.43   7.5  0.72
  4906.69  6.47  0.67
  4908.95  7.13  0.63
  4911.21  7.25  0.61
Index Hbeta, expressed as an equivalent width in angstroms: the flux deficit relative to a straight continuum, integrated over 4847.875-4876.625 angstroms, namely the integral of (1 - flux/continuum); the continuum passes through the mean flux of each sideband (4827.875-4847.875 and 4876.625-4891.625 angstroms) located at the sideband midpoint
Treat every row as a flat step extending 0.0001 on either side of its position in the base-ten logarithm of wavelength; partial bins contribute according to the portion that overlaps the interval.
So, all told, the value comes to 2.4 angstroms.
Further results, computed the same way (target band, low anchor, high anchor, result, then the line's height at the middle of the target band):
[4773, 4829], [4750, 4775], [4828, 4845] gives 0.0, 6.53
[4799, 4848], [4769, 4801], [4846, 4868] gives -2.9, 6.16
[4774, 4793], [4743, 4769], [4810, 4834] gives 0.4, 6.61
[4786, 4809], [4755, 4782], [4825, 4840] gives 0.5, 6.6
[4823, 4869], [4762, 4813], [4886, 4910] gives 1.2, 6.47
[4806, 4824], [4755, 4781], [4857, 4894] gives -0.5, 6.25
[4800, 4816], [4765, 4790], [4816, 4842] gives 0.5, 6.55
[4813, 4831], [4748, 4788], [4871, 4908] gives -0.9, 6.42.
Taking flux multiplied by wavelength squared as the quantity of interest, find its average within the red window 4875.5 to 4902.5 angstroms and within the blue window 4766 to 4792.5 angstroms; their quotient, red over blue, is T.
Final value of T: 1.04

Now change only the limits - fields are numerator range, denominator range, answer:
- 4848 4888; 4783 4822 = 0.95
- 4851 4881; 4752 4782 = 0.94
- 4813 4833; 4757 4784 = 1.07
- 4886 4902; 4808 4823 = 1.02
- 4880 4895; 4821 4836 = 0.94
